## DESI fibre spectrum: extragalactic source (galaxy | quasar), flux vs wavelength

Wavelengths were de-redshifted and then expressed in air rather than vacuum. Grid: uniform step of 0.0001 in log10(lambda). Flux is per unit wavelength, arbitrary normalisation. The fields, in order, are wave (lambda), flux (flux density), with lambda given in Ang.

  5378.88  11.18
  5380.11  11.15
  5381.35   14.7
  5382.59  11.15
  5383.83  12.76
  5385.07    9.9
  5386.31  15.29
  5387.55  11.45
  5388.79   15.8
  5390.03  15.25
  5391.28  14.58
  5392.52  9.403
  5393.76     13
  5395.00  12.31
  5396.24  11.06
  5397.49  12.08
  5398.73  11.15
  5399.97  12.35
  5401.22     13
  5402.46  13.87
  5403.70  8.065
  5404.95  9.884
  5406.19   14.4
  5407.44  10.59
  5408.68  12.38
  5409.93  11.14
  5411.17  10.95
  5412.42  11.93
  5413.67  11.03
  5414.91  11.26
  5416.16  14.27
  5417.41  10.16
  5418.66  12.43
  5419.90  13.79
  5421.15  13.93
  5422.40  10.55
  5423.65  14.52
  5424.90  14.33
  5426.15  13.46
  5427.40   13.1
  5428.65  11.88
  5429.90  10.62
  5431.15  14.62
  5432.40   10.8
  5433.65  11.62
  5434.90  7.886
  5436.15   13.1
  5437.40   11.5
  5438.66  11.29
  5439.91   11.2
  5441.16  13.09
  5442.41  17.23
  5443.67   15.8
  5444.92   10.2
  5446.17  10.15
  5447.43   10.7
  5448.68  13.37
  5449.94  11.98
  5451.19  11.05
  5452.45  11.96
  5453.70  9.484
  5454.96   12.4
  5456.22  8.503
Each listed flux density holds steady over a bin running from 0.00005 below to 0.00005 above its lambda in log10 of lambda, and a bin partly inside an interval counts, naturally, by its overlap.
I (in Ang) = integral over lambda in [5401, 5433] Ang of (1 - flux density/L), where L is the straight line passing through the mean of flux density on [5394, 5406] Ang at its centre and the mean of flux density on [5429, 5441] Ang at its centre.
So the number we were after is -1.7 Ang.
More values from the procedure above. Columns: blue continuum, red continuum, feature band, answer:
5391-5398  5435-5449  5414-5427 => -0.72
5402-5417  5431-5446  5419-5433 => -1.07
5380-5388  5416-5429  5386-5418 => 1.27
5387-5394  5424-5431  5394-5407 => 1.31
